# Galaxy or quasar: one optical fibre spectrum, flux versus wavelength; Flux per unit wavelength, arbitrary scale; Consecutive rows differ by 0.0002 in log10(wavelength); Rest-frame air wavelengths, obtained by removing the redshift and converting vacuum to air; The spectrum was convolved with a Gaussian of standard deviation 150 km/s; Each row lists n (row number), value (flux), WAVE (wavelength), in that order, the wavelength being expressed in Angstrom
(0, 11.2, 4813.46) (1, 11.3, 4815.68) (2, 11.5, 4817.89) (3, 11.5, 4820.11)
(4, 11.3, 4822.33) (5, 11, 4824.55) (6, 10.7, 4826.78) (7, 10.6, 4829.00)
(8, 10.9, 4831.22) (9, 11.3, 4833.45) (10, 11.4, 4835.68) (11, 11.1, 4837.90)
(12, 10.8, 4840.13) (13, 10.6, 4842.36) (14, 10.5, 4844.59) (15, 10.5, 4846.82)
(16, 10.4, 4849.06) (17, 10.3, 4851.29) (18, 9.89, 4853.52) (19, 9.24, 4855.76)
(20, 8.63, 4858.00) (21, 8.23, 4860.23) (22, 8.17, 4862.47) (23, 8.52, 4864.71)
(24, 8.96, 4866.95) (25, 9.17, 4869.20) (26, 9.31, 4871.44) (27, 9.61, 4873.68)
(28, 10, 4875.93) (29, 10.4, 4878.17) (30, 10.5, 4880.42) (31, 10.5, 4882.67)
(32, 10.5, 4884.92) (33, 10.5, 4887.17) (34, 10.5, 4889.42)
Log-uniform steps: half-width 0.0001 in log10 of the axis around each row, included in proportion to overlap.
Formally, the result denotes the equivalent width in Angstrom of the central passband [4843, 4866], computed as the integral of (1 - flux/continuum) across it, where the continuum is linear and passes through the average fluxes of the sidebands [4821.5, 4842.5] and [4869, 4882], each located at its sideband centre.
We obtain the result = 2.2 Angstrom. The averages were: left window 11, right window 9.9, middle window 9.46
